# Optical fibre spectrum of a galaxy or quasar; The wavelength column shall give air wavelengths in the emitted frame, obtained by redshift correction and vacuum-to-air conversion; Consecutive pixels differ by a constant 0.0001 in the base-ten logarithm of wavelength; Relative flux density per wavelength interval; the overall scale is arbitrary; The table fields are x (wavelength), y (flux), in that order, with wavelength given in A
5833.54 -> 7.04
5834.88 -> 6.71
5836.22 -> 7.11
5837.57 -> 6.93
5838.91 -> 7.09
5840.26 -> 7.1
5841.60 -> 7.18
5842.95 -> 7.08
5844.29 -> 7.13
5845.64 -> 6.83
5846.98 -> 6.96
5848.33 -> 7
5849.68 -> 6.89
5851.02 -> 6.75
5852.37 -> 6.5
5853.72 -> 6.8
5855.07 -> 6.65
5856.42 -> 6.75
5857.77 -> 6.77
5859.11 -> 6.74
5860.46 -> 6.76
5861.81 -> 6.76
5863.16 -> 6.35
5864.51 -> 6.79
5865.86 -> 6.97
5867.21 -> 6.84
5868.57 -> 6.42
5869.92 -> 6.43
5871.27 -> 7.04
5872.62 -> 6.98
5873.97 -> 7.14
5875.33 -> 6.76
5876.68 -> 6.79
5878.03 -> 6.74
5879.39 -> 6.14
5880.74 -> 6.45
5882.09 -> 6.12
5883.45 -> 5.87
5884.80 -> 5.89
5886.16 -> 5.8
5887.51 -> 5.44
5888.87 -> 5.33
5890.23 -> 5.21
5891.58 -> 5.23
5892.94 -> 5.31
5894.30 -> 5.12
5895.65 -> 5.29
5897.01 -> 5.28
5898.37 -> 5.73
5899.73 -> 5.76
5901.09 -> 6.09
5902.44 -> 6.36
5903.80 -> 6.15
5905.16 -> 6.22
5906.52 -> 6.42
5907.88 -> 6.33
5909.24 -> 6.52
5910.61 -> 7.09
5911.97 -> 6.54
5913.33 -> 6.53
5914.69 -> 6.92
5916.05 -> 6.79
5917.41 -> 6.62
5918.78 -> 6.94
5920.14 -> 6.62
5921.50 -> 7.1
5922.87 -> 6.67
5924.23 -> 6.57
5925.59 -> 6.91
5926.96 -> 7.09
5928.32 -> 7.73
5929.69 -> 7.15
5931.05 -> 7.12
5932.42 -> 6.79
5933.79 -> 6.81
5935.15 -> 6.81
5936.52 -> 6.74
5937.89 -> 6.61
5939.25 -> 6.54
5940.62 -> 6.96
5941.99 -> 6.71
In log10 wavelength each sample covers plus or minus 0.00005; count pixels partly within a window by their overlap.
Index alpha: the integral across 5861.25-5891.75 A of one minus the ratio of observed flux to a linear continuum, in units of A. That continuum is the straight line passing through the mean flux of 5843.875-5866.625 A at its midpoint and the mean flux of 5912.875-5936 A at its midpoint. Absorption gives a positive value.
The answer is 2.1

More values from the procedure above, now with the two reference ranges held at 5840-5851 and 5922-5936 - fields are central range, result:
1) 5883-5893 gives 2.1 A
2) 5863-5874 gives 0.4 A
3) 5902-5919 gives 1.0 A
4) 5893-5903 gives 1.9 A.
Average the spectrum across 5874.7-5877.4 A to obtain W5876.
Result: 6.79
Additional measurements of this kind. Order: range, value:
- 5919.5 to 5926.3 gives 6.78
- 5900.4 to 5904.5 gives 6.21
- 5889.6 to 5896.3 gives 5.24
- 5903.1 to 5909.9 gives 6.33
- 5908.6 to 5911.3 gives 6.79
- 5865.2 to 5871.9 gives 6.73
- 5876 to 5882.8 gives 6.45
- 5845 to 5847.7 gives 6.9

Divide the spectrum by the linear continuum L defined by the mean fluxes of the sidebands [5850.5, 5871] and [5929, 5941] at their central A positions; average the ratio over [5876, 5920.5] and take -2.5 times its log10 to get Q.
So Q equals 0.11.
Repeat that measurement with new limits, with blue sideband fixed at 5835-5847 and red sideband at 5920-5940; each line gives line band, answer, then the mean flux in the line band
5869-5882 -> 0.046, 6.69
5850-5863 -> 0.047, 6.71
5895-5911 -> 0.142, 6.08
